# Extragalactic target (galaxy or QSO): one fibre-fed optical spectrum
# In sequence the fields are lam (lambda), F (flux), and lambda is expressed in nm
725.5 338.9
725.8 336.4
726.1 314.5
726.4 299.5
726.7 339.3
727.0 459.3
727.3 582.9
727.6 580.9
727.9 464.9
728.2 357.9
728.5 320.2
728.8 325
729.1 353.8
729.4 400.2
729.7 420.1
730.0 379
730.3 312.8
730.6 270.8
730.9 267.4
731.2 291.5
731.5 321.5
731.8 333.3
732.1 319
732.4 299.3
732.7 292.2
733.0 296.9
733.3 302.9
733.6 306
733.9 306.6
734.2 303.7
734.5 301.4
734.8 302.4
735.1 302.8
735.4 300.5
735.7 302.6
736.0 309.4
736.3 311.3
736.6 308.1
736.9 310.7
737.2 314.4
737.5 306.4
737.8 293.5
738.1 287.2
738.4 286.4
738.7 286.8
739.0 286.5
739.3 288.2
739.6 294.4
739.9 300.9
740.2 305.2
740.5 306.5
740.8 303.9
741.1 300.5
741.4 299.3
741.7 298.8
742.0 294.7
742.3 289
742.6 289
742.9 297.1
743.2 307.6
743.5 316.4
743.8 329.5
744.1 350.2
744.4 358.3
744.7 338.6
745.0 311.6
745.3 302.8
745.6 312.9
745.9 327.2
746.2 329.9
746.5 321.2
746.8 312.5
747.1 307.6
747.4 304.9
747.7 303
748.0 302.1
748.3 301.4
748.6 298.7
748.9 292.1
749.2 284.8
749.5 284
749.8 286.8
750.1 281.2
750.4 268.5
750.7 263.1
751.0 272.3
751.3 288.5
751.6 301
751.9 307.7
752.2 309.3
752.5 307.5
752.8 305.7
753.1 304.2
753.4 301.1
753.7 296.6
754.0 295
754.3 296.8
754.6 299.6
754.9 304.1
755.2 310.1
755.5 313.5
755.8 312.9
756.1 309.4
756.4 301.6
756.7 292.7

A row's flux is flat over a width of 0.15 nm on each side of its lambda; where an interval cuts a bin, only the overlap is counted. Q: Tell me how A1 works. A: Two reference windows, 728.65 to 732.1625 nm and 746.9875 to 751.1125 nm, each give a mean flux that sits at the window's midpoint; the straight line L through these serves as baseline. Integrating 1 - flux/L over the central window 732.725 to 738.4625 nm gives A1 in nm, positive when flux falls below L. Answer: 0.32 nm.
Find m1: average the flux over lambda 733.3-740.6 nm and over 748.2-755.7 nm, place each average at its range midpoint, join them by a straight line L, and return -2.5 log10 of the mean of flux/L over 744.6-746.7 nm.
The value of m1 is -0.08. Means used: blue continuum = 301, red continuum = 295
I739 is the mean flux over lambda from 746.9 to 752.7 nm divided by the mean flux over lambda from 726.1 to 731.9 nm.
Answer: 0.79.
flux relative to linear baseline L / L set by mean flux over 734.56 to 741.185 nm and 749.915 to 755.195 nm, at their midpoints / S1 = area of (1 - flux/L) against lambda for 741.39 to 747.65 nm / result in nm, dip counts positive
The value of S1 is -0.35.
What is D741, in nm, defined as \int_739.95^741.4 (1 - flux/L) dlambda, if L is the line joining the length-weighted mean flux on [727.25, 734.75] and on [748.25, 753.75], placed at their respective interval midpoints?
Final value 0.07 nm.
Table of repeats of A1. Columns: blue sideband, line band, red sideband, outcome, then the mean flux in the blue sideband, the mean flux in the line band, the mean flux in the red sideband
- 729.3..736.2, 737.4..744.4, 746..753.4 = 0.10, 314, 302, 298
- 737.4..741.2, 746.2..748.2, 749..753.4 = -0.12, 296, 310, 291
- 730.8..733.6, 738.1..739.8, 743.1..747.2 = 0.14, 303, 289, 324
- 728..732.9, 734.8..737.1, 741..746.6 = 0.12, 330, 306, 315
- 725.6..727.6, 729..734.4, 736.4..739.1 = 0.52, 402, 320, 298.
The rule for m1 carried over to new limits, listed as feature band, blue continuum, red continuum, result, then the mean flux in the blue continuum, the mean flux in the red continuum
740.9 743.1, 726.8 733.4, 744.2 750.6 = 0.097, 362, 306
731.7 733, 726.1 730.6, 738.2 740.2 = 0.154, 393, 292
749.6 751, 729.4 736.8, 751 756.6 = 0.110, 313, 303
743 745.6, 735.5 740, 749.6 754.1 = -0.103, 299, 292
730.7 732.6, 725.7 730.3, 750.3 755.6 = 0.240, 394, 297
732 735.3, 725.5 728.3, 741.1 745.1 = 0.220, 412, 313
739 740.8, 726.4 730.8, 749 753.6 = 0.148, 393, 291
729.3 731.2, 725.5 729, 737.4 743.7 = 0.115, 395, 297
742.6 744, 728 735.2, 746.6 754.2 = -0.022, 321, 295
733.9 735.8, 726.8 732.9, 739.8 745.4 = 0.142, 367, 311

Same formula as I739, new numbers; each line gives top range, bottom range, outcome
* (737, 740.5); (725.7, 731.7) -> 0.80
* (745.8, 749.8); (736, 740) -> 1.02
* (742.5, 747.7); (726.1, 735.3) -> 0.92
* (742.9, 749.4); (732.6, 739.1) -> 1.04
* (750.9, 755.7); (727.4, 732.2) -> 0.84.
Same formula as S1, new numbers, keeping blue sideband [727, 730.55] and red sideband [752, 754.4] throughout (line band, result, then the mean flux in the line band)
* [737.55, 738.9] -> 0.283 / 290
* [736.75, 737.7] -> 0.157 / 310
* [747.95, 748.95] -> 0.074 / 299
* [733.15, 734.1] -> 0.200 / 305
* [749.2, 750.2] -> 0.104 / 284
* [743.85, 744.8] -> -0.020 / 348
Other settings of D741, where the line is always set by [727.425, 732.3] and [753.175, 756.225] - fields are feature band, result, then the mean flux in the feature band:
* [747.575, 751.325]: 0.34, 286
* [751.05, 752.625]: 0.05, 301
